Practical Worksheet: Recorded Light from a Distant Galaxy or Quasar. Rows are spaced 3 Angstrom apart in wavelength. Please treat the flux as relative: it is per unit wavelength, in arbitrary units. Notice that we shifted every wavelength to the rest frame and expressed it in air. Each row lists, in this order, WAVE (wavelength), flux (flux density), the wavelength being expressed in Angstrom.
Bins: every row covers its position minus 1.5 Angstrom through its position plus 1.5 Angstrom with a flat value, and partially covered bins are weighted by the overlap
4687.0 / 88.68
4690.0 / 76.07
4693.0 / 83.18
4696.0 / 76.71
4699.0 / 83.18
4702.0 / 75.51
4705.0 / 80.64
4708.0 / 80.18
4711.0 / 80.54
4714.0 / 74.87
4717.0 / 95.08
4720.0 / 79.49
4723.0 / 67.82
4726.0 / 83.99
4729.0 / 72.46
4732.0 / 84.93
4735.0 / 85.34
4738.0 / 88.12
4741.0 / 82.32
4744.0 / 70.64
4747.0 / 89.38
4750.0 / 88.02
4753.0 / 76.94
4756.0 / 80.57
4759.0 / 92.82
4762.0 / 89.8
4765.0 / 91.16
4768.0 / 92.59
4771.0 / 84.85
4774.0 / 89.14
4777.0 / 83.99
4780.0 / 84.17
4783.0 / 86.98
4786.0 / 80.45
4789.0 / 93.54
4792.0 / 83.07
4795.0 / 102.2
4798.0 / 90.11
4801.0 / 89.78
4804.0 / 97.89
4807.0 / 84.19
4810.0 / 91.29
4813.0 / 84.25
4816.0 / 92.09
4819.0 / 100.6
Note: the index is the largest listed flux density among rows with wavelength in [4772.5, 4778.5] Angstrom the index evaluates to 89.14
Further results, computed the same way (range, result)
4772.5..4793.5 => 93.54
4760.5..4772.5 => 92.59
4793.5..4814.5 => 102.2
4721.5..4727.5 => 83.99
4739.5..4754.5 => 89.38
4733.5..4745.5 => 88.12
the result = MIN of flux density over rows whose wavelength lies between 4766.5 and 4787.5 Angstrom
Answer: 80.45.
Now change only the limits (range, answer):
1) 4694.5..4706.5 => 75.51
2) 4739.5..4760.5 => 70.64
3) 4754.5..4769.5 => 80.57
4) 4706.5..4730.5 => 67.82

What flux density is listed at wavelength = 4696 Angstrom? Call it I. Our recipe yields 76.71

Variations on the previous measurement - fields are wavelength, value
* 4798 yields 90.11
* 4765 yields 91.16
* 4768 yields 92.59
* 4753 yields 76.94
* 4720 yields 79.49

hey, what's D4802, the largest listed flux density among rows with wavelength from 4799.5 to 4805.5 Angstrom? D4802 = 97.89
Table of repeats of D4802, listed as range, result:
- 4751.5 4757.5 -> 80.57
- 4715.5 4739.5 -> 95.08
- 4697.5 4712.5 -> 83.18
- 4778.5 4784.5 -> 86.98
